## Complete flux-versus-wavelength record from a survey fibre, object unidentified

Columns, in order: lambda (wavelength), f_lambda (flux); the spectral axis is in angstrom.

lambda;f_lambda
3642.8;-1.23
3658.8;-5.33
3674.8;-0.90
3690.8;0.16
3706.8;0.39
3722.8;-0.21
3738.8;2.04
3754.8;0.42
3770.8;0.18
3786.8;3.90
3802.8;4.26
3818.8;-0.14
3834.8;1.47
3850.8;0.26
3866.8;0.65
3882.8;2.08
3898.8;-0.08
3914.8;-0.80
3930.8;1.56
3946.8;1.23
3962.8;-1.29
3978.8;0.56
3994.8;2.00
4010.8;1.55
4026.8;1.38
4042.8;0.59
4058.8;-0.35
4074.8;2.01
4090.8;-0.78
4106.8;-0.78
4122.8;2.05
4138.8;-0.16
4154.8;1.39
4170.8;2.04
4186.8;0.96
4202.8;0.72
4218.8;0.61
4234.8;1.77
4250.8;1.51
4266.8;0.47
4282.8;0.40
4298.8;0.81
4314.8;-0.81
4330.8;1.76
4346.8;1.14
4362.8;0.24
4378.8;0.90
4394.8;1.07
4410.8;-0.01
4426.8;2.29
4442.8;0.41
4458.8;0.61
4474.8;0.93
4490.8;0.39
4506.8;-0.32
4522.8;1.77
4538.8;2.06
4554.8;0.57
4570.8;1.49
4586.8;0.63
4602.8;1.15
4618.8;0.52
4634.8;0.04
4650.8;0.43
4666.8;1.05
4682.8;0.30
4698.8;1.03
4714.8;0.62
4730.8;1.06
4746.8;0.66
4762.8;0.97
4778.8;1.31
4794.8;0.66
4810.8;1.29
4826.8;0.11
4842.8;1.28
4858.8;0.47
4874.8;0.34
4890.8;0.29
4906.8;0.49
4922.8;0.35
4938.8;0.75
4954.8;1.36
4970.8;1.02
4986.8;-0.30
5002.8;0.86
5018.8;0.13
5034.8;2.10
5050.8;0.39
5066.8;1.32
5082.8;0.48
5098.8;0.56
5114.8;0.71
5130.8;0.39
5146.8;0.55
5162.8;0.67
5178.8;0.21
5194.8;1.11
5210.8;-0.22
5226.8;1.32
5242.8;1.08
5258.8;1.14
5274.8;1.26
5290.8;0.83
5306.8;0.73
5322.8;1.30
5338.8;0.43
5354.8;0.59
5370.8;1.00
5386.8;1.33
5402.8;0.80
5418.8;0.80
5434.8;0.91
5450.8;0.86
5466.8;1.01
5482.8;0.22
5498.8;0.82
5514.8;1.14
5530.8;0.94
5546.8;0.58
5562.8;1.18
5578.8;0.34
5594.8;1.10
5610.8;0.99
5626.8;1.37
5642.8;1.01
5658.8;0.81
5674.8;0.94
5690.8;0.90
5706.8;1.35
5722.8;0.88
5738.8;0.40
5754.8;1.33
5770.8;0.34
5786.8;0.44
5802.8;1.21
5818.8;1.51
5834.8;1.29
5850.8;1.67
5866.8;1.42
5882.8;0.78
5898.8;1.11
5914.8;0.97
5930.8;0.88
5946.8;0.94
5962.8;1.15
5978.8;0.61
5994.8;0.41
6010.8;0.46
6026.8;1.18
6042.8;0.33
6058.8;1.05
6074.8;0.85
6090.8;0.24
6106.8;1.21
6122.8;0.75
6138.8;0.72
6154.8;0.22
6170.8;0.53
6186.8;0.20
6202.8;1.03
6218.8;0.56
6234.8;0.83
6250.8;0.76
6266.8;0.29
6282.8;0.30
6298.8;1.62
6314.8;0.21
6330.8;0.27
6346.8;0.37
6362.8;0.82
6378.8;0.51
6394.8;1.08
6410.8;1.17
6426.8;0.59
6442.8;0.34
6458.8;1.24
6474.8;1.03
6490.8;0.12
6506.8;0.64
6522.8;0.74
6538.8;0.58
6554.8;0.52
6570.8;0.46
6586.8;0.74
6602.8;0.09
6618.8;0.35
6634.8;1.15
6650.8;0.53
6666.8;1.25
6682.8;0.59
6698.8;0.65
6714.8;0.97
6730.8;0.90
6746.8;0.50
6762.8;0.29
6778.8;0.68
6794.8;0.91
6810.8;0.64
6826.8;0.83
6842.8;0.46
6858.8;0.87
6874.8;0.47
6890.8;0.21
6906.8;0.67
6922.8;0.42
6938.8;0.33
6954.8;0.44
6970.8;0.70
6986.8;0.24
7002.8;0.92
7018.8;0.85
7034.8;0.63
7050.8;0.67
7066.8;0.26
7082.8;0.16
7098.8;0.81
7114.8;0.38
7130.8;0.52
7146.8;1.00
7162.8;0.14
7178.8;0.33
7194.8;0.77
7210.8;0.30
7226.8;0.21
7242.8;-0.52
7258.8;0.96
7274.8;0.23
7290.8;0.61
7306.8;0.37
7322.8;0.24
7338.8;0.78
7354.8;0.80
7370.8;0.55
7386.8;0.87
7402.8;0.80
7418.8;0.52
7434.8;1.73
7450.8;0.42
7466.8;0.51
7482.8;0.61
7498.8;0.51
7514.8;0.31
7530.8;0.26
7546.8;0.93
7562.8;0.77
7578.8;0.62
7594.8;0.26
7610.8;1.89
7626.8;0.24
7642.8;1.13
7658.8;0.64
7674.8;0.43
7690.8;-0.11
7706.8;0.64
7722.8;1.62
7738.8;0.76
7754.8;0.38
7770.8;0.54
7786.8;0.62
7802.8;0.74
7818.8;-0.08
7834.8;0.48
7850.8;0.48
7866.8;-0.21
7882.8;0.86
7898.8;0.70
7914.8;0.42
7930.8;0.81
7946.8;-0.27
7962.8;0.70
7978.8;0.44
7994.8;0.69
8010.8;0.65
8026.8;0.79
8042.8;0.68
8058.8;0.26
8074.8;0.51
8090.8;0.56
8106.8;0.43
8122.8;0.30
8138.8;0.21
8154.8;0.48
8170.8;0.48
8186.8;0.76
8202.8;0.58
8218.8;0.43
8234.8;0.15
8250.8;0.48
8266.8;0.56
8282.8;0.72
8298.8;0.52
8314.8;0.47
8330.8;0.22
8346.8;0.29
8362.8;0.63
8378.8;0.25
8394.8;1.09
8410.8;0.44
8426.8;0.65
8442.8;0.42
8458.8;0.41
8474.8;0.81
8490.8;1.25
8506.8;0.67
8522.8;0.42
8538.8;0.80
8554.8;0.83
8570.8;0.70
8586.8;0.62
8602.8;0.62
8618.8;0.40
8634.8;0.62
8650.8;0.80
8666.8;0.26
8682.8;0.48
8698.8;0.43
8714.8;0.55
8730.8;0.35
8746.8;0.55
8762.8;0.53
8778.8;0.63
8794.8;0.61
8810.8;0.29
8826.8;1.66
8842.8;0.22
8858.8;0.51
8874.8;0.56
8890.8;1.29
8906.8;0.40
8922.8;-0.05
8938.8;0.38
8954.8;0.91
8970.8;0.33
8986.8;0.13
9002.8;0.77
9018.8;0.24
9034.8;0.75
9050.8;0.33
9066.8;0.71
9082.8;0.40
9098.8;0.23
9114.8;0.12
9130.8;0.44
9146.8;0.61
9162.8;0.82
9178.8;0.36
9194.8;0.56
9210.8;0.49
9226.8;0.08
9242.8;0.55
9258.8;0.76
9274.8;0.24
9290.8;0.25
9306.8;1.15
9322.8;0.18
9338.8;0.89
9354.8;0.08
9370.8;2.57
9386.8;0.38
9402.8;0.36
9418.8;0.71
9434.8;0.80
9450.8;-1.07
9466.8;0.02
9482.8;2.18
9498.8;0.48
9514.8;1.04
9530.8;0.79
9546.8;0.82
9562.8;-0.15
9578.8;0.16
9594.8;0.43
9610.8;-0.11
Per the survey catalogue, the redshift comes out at 0.13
